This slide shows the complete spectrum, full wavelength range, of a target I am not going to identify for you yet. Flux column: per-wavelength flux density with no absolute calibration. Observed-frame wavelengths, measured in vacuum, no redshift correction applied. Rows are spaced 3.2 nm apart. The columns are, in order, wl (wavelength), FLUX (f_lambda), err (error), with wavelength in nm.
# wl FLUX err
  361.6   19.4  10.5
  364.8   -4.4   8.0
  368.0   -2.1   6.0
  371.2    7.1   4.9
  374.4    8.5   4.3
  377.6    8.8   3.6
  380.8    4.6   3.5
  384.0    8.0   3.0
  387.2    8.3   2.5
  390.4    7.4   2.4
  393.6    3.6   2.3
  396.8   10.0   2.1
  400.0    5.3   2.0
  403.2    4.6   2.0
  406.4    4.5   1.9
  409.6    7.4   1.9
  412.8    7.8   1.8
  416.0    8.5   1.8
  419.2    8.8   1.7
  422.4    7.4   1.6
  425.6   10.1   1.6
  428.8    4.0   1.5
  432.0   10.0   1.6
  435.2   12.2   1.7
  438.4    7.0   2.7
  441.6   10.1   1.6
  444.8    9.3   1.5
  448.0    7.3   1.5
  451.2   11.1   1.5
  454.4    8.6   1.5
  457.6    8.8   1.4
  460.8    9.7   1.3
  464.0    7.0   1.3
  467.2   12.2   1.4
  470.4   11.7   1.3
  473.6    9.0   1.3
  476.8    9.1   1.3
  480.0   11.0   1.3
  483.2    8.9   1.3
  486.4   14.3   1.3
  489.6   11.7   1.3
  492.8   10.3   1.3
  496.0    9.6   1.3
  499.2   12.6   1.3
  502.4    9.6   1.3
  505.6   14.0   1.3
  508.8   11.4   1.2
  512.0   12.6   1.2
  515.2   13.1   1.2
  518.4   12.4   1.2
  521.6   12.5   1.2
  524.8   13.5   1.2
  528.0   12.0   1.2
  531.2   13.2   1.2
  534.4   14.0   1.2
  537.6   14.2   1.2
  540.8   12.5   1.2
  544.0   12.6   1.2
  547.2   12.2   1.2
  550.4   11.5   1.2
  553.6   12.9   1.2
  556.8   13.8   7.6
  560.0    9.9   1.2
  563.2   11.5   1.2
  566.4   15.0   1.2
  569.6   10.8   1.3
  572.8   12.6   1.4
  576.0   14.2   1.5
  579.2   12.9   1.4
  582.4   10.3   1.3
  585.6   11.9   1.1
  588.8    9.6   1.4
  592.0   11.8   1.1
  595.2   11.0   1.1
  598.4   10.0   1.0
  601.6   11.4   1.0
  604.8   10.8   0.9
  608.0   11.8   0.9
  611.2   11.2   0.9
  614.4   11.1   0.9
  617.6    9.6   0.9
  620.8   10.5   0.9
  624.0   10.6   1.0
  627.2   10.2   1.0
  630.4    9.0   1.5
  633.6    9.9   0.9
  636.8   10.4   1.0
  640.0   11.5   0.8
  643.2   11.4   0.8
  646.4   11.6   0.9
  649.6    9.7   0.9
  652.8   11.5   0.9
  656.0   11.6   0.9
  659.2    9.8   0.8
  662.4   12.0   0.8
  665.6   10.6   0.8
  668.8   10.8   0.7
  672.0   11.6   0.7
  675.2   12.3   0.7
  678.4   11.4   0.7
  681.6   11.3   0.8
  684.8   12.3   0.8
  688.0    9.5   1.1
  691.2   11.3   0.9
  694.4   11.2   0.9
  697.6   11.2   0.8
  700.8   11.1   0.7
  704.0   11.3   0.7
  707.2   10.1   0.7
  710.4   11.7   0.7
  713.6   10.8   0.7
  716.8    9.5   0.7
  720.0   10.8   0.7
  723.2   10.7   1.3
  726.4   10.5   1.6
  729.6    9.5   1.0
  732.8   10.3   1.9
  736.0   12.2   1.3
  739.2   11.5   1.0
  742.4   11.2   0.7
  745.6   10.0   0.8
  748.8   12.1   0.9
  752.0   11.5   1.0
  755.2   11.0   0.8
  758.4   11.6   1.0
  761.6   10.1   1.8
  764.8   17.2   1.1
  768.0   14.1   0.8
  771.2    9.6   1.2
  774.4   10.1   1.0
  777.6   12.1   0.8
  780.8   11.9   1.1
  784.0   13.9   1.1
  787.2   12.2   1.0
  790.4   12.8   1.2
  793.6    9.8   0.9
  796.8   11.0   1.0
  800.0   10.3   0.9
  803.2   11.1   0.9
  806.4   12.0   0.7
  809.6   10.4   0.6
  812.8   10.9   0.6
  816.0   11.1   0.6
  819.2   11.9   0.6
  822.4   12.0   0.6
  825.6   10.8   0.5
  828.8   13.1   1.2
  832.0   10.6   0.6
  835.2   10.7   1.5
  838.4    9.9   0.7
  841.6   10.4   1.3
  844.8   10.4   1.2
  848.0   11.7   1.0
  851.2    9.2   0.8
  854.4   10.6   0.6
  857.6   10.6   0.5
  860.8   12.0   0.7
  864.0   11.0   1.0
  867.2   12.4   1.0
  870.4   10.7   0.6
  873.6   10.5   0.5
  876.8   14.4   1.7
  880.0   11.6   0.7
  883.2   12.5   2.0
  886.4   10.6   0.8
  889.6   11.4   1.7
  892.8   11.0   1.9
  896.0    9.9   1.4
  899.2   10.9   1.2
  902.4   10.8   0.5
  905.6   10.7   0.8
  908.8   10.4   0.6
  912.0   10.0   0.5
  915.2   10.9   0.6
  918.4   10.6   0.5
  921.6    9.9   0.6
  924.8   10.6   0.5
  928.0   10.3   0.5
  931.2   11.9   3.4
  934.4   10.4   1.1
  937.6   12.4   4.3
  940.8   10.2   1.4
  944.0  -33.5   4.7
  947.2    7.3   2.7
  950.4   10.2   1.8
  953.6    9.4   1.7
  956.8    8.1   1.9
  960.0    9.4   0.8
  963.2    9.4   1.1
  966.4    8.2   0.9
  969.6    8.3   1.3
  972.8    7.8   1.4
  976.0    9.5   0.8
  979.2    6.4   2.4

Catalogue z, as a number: 0.167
